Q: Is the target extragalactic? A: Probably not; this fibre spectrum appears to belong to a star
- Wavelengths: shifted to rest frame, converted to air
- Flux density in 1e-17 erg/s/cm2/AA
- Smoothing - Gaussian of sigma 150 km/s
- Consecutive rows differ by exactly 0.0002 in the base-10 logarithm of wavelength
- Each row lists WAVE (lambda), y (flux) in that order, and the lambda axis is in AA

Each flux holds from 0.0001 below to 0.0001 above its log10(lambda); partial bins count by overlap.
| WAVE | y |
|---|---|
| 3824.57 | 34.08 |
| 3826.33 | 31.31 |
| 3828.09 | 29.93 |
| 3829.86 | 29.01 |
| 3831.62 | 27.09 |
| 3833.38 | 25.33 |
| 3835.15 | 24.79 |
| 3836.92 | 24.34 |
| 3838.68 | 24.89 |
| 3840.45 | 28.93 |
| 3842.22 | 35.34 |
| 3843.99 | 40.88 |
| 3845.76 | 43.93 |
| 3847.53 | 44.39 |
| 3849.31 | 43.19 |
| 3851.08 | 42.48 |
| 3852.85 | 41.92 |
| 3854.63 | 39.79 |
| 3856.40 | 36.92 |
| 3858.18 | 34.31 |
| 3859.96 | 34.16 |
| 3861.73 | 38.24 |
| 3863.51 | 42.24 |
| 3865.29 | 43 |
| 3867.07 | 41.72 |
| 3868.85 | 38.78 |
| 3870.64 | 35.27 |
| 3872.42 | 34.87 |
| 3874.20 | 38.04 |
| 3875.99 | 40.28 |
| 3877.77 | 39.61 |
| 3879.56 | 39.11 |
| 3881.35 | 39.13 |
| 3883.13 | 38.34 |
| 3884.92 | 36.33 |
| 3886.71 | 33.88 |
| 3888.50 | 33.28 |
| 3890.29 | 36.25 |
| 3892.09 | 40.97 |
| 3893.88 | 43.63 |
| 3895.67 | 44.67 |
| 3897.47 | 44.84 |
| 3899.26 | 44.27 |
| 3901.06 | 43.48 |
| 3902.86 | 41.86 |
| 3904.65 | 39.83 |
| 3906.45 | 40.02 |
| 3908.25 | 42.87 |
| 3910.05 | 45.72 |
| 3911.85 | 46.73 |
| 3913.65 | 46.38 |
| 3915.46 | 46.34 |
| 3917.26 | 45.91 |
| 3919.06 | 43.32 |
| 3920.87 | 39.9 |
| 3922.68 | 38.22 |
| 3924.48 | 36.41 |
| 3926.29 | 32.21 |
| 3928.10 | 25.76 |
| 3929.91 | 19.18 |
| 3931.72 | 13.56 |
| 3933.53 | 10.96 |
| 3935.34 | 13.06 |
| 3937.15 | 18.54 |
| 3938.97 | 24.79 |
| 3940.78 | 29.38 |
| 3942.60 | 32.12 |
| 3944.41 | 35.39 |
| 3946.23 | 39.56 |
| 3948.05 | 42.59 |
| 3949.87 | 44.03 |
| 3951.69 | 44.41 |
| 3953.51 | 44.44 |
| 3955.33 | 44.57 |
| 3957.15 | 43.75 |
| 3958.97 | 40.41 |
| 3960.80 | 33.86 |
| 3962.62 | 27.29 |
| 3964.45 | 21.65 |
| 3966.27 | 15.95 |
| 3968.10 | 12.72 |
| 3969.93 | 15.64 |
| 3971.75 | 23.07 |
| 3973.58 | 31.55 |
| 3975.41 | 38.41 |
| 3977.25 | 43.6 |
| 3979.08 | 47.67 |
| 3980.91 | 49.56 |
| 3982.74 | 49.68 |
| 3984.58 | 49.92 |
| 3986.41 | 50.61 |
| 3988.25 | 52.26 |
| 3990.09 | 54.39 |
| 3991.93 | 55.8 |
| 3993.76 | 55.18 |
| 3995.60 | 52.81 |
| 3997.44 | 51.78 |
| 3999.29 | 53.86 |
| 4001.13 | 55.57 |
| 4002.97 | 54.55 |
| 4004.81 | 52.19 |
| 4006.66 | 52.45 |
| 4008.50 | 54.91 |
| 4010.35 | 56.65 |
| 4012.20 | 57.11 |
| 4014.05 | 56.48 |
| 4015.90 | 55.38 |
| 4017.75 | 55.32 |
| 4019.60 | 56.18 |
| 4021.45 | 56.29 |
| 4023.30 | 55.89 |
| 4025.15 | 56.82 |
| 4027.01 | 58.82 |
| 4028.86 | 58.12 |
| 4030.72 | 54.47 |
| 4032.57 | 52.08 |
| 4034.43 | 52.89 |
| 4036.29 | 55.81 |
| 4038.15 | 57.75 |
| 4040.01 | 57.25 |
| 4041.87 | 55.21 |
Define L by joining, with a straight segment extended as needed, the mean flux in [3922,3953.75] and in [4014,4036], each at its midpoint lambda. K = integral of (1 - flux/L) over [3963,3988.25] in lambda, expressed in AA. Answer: 4.04 AA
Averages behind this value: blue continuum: 29.9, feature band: 35.1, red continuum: 55.7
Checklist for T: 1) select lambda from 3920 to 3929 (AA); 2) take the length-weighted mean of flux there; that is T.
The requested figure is 34.5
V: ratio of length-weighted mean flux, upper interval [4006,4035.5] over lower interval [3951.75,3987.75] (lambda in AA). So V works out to 1.5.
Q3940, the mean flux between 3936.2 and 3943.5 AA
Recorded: 26.1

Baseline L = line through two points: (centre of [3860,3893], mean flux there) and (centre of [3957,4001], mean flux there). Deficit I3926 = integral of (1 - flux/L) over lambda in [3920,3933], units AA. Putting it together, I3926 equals 3.5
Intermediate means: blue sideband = 38.2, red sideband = 40.7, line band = 28.8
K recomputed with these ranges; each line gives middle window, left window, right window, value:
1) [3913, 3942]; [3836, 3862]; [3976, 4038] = 9.6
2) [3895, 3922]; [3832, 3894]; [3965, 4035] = -1.9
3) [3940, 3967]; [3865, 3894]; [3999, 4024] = 6.5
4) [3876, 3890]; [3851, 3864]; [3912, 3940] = -0.7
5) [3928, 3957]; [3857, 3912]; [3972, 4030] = 9.8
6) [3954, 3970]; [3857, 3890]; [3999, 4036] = 6.2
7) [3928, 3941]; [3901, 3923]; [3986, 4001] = 7.8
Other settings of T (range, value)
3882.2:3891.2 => 35.6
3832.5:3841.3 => 25.6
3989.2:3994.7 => 55.2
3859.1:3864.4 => 38.3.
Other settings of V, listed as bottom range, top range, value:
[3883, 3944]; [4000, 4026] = 1.56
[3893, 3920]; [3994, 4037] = 1.25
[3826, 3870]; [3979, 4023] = 1.51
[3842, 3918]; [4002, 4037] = 1.36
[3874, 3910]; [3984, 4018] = 1.34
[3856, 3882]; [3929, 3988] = 0.86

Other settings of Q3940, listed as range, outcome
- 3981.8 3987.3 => 50.1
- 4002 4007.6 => 53.2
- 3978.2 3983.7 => 49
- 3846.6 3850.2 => 43.8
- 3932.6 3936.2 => 12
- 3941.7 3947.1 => 35.7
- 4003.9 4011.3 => 54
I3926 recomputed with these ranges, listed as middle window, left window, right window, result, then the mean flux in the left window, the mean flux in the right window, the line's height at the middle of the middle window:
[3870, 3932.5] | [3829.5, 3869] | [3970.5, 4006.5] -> 2.81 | 36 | 48.3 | 40.6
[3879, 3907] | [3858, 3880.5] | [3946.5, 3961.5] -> -0.28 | 38.6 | 42.2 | 39.6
